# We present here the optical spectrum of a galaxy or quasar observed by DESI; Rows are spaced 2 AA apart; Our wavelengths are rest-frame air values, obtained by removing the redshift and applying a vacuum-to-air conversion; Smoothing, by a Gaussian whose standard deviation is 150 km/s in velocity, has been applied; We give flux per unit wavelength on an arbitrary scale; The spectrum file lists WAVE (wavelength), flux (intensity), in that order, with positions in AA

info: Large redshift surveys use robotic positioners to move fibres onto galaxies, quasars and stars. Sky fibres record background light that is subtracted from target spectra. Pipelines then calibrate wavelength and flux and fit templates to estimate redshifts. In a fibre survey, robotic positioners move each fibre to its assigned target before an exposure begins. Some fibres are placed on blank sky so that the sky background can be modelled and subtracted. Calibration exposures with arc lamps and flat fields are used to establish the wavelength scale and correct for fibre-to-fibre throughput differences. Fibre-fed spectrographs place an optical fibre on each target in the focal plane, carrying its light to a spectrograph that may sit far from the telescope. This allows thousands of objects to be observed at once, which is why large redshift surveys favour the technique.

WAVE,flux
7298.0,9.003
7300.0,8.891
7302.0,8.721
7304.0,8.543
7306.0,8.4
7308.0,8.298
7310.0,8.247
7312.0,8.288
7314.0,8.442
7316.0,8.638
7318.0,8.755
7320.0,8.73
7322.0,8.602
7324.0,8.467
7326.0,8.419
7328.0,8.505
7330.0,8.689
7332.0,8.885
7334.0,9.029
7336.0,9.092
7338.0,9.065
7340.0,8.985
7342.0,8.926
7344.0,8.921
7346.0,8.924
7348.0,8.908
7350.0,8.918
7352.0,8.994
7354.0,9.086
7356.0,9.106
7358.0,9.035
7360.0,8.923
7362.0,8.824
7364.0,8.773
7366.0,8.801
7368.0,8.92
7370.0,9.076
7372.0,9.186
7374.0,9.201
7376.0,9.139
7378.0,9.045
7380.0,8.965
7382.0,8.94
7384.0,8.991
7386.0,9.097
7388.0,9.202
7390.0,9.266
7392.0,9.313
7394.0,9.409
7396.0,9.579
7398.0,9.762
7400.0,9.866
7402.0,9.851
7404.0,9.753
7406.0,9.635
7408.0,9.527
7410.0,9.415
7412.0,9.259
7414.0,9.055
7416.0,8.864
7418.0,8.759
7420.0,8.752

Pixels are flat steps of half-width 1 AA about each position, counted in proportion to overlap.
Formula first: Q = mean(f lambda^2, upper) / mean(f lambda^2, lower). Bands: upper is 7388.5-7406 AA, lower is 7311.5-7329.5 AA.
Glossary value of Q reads 1.1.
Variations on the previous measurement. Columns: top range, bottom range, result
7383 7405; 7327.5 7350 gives 1.08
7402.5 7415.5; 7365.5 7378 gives 1.05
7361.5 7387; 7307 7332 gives 1.07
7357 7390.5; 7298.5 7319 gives 1.08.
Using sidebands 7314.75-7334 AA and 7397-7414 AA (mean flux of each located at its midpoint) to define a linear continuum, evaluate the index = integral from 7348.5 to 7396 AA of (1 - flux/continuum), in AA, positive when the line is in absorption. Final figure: 0.8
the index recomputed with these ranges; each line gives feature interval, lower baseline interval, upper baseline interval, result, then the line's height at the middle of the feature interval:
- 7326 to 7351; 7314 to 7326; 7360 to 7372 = -0.5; 8.73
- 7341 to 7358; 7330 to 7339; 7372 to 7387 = 0.1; 9.01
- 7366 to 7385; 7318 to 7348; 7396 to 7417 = 0.3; 9.21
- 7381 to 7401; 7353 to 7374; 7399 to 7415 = 0.0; 9.34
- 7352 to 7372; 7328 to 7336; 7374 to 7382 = 0.0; 8.98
